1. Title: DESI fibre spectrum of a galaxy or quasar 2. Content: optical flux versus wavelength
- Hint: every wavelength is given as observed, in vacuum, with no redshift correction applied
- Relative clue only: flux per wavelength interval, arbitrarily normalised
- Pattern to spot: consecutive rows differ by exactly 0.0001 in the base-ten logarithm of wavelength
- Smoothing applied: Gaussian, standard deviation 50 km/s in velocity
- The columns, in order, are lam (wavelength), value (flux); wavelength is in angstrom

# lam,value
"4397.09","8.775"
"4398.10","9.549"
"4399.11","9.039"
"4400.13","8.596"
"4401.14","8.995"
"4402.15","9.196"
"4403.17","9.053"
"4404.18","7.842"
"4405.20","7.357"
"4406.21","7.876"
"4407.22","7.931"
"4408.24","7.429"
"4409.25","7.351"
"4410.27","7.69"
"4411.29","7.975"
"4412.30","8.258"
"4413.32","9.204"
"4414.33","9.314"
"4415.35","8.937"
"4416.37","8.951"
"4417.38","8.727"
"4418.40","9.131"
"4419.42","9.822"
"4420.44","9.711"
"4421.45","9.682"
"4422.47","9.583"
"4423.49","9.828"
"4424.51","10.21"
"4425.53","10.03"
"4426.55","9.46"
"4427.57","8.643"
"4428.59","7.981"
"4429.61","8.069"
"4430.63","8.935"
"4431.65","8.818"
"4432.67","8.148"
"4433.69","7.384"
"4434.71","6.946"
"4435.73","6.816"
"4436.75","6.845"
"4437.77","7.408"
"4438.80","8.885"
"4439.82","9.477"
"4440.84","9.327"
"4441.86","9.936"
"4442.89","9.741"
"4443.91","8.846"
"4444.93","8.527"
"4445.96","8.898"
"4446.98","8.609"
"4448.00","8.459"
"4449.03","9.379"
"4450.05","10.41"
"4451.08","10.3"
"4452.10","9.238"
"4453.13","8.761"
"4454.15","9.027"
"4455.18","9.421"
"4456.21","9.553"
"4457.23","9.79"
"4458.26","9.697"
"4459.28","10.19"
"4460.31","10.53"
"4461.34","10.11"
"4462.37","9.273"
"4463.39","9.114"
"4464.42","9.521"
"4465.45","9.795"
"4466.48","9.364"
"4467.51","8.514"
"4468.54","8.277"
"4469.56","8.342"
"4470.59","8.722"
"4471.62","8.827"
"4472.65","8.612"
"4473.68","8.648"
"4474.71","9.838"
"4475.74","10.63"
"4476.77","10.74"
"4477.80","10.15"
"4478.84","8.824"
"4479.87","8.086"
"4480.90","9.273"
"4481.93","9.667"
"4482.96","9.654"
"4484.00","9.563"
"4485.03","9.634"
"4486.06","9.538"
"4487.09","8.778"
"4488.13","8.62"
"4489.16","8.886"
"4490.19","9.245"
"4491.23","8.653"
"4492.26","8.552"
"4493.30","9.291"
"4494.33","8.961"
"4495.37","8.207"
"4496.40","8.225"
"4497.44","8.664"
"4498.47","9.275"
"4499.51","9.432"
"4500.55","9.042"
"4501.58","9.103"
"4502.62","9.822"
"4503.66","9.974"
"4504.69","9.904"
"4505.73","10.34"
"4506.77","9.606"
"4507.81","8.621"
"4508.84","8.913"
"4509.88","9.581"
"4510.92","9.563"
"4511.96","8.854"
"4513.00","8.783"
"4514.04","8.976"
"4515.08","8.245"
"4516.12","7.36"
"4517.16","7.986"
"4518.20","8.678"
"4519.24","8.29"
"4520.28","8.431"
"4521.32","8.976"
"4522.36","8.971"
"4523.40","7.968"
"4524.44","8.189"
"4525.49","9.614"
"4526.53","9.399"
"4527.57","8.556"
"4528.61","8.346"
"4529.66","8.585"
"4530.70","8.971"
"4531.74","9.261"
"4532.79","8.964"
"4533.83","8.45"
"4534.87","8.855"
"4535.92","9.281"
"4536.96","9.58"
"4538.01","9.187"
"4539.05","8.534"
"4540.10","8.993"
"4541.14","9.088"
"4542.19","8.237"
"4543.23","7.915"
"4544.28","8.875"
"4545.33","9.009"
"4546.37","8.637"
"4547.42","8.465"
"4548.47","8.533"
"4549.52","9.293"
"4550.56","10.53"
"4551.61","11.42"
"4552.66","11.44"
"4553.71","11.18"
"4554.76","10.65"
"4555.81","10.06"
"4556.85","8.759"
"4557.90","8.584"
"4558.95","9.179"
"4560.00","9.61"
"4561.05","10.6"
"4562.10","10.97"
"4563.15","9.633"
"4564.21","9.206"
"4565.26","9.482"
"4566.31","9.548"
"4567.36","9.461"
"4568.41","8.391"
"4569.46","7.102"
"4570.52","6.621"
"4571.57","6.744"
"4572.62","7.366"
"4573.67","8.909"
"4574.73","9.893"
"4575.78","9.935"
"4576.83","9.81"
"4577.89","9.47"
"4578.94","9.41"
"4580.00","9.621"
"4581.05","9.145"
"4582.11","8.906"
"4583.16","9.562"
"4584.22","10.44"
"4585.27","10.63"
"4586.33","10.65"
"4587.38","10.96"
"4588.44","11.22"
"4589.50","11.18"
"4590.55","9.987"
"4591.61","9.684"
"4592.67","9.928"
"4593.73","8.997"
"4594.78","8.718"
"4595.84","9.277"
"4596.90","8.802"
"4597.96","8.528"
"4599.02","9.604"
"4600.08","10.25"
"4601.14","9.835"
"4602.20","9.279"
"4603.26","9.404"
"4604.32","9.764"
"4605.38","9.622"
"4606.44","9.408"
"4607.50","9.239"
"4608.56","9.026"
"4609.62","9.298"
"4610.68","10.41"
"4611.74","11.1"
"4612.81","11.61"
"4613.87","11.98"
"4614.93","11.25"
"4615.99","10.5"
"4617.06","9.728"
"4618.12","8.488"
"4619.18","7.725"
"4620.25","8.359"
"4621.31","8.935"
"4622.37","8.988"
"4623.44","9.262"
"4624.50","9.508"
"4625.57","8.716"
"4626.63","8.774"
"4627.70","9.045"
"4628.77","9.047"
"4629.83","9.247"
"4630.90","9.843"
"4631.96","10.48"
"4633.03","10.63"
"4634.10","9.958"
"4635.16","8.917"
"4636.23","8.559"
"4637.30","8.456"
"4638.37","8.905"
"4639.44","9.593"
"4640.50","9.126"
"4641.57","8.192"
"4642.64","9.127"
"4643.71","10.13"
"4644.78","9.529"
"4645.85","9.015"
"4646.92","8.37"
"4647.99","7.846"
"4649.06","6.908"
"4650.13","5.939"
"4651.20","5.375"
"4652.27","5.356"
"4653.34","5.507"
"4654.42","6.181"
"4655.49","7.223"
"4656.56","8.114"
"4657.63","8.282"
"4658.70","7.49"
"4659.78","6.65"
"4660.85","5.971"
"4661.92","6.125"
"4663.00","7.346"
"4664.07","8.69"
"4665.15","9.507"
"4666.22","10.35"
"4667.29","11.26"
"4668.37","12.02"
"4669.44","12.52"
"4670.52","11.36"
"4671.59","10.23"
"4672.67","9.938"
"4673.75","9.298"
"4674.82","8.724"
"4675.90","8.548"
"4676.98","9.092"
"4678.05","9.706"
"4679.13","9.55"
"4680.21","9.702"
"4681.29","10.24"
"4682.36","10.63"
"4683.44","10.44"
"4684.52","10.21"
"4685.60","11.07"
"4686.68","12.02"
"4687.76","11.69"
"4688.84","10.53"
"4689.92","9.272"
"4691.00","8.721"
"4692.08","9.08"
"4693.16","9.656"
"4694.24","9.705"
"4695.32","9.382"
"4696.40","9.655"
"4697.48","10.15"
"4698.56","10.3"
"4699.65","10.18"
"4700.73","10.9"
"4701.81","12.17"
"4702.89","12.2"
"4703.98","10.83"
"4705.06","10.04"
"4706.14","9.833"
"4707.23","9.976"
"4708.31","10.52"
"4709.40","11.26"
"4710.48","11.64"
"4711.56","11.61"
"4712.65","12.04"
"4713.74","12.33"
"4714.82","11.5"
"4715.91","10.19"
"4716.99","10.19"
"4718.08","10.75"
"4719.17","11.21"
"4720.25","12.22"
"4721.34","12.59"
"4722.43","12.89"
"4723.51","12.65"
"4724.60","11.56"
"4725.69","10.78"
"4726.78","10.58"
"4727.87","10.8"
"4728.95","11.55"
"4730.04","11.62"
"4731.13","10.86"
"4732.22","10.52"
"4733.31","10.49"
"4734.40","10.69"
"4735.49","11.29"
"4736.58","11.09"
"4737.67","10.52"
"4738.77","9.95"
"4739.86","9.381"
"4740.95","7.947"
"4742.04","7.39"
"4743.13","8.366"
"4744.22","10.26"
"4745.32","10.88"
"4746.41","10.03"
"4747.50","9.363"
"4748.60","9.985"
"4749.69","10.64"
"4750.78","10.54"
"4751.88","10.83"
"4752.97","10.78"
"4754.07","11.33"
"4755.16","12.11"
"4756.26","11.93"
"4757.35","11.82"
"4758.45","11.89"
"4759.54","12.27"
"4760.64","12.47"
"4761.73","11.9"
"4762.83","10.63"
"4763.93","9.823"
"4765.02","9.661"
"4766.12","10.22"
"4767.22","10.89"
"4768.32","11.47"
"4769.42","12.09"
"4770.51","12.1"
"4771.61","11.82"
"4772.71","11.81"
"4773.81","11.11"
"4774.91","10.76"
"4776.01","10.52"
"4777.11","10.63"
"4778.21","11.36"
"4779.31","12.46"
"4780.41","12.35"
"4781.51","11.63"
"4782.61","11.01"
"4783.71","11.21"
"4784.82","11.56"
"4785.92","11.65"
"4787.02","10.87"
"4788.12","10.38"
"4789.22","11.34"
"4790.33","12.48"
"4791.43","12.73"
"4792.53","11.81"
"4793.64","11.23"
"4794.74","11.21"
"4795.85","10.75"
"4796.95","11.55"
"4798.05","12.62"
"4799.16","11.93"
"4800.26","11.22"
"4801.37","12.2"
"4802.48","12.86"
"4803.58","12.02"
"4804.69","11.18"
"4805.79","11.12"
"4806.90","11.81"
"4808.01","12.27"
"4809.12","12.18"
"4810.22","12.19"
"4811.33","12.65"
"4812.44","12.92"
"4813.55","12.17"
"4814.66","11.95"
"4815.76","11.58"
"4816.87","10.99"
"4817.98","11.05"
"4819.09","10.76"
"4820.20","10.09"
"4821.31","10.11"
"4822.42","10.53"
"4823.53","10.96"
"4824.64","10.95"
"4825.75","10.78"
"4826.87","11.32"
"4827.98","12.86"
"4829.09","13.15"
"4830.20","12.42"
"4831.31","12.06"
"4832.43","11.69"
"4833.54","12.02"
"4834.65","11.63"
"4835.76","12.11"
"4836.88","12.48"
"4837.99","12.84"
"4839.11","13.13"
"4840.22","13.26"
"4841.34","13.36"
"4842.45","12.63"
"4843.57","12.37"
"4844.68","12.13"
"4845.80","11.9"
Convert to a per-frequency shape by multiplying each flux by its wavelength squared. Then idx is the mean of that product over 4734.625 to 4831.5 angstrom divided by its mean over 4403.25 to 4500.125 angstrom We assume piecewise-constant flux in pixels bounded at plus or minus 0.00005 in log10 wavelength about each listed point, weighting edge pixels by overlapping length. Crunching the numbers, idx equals 1.4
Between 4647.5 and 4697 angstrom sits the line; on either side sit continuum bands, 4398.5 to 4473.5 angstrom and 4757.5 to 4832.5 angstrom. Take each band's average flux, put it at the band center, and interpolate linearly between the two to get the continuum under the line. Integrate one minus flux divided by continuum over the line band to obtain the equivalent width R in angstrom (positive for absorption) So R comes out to 7.70 angstrom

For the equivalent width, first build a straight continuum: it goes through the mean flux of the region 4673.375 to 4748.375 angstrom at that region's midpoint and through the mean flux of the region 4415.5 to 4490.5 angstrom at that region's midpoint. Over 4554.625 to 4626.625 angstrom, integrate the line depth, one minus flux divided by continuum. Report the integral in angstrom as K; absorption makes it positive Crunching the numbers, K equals 2.54 angstrom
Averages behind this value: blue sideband 9.13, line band 9.5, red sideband 10.5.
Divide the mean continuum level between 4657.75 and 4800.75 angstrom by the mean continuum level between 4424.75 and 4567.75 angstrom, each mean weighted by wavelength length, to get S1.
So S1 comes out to 1.2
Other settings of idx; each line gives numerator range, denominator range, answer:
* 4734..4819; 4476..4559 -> 1.38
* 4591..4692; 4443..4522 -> 1.08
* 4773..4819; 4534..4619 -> 1.34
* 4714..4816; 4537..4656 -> 1.31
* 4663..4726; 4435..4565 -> 1.26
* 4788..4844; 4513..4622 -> 1.41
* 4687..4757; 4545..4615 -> 1.18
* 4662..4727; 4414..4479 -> 1.29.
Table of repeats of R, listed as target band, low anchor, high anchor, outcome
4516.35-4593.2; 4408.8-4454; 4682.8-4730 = 3.9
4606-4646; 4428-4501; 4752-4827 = 3.0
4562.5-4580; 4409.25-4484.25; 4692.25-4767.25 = 1.7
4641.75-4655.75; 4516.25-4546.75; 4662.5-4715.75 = 3.5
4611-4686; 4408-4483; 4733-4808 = 9.2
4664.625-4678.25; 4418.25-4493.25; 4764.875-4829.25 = 0.5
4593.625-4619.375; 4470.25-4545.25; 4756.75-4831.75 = 0.4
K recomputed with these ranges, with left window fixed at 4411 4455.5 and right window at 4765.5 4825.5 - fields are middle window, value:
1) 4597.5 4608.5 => 0.7 angstrom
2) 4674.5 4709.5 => 1.9 angstrom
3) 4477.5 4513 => 0.7 angstrom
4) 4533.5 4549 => 1.4 angstrom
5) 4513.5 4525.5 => 1.4 angstrom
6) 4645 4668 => 6.5 angstrom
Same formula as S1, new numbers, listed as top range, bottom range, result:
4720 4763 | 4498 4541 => 1.21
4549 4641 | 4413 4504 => 1.05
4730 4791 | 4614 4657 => 1.26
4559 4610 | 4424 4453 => 1.08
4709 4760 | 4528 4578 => 1.19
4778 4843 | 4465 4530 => 1.31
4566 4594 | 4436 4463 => 1.02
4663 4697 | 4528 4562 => 1.08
